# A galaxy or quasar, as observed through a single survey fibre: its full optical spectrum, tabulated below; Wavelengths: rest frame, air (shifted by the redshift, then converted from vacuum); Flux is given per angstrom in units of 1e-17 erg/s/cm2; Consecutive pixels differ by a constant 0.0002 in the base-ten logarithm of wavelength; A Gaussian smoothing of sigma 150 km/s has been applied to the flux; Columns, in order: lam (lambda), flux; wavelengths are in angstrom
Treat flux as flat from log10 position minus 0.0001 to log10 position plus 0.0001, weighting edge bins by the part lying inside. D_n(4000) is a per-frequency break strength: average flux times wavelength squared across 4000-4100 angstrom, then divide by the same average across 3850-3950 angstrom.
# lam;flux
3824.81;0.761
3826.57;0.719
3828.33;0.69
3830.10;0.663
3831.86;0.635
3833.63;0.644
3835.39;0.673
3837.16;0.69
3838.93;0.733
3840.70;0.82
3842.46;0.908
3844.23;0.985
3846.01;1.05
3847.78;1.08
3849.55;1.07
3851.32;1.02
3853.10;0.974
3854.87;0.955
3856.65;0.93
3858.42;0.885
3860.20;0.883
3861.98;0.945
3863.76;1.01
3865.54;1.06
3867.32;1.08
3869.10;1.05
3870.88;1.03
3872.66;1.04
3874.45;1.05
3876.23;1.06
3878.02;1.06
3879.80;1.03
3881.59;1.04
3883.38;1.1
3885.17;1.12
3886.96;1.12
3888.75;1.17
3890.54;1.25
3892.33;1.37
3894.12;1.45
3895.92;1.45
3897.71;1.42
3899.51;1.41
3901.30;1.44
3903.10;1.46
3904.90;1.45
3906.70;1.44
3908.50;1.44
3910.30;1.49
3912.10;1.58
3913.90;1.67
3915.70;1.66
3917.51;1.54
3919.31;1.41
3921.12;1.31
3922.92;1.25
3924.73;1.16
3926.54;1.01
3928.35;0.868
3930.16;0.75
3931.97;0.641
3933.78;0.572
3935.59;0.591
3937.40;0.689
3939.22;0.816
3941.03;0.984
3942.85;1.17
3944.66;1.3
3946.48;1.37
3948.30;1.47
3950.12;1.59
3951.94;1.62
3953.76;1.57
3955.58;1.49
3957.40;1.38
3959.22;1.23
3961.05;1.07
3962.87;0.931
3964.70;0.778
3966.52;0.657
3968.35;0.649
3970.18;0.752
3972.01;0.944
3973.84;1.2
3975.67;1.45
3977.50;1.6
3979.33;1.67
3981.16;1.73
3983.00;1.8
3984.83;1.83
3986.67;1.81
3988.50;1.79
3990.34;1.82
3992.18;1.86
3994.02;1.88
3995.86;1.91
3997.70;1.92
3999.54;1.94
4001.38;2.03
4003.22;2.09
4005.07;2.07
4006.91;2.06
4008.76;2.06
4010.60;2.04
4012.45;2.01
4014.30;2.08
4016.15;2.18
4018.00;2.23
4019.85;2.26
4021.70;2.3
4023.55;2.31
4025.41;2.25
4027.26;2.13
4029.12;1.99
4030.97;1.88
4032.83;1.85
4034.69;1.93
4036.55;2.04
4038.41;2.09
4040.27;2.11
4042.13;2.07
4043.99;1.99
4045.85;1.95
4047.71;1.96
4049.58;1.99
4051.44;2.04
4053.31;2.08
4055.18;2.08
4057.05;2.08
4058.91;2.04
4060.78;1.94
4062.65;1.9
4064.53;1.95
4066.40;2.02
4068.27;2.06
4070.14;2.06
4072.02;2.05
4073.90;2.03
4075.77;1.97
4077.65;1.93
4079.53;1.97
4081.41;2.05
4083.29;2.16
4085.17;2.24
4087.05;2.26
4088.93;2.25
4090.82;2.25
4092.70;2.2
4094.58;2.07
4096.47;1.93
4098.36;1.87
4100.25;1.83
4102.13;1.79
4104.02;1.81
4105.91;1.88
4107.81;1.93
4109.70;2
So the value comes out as 1.92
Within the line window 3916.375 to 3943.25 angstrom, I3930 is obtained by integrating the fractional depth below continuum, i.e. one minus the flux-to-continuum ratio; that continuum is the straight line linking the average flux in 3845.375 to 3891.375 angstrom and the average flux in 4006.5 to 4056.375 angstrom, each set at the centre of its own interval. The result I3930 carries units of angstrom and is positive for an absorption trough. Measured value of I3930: 8.2 angstrom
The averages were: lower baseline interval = 1.04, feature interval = 0.986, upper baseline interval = 2.07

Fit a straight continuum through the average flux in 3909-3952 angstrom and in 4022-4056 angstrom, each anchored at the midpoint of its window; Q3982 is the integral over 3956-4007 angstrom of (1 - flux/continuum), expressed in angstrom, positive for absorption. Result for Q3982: 2.8 angstrom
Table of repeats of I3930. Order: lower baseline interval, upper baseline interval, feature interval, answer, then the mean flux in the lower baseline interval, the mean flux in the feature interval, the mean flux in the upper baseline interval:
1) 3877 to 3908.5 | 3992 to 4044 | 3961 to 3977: 7.39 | 1.28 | 0.947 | 2.06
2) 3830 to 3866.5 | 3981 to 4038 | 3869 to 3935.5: 1.67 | 0.892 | 1.22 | 2.01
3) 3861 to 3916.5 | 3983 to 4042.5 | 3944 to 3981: 9.97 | 1.26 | 1.25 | 2.02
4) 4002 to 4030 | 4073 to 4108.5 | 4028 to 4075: 1.68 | 2.14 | 2.01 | 2.02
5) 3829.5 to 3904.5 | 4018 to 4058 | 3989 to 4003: -0.73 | 1.05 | 1.91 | 2.07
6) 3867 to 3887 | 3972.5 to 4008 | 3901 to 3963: 7.22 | 1.06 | 1.24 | 1.81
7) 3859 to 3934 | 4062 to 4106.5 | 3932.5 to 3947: 4.98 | 1.2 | 0.918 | 2.02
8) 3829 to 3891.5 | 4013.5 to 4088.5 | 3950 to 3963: 1.24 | 0.966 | 1.37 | 2.06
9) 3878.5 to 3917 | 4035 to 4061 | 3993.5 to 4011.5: -1.70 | 1.36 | 2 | 2.03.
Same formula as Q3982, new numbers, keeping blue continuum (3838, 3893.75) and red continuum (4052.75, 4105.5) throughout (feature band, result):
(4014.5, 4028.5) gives -3.69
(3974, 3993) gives -1.56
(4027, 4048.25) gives -1.86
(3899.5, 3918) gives -4.17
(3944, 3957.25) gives -0.51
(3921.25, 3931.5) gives 2.32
